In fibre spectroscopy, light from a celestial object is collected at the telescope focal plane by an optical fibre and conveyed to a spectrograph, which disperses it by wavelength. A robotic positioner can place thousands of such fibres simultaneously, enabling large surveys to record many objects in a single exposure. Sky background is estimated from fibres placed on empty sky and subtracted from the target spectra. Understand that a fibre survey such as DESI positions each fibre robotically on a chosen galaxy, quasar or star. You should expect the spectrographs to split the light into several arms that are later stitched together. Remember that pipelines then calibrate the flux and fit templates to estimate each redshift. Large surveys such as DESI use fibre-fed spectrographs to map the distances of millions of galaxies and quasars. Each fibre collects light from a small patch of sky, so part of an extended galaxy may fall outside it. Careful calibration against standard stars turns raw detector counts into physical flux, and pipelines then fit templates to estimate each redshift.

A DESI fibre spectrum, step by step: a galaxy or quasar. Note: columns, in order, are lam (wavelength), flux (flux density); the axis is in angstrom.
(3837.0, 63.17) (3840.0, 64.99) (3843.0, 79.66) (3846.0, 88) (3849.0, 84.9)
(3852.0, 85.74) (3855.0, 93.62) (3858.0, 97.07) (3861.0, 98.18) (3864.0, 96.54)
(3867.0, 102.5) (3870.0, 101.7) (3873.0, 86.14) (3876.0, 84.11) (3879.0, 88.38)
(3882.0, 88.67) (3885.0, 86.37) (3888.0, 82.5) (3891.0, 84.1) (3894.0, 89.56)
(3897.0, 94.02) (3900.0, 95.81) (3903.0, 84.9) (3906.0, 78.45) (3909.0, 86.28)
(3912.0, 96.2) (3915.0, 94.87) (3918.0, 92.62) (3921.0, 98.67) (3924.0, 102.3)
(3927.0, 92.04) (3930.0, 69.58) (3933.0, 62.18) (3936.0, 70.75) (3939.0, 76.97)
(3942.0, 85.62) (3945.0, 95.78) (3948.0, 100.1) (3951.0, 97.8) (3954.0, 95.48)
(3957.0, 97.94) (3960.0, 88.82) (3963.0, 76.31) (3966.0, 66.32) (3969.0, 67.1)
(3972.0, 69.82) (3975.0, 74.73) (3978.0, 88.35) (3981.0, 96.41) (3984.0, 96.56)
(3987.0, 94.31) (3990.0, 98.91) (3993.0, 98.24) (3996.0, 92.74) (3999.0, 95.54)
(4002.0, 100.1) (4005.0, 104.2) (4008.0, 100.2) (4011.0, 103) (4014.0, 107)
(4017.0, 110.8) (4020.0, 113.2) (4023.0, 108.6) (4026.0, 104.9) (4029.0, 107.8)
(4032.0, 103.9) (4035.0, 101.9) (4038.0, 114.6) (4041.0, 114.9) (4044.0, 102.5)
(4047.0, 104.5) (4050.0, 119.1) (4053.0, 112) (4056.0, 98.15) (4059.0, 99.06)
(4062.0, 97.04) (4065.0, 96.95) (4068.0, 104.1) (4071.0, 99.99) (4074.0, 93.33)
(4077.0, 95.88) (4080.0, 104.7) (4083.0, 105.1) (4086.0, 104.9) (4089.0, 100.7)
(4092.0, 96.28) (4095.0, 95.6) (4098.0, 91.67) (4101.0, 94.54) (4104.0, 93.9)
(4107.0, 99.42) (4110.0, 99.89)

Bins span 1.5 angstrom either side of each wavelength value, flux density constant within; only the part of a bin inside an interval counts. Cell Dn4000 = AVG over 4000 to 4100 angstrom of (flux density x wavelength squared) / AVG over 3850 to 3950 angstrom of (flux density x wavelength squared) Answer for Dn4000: 1.3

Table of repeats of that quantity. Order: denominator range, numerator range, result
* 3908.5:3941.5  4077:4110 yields 1.25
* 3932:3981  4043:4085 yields 1.30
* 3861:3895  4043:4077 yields 1.24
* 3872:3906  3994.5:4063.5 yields 1.29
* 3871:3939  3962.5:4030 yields 1.15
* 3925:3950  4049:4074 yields 1.32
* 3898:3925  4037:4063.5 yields 1.24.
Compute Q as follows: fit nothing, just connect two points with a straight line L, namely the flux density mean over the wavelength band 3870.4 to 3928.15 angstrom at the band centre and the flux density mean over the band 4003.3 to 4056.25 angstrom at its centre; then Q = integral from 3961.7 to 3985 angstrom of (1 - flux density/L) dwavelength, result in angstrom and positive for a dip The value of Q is 4.9 angstrom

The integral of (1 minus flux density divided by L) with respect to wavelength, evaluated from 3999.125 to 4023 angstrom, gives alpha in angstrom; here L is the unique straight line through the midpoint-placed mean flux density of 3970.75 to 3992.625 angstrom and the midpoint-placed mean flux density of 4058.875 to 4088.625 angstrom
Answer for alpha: -3.20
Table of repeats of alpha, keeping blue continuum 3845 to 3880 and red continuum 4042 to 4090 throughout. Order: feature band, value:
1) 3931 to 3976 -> 7.1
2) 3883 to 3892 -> 0.9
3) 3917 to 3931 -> 0.5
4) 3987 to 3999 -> 0.3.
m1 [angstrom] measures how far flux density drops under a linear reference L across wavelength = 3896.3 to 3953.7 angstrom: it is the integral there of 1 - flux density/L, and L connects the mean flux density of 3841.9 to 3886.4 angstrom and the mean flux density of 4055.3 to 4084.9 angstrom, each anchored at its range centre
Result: 3.2 angstrom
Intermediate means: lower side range 90.9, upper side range 99.5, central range 88.2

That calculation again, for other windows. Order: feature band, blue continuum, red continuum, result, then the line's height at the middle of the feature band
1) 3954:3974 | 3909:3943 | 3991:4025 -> 3.1 angstrom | 93.7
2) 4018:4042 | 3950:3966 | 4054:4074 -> -3.2 angstrom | 95.8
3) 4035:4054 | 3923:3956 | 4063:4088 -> -2.6 angstrom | 97.3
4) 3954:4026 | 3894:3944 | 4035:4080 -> 1.4 angstrom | 95.3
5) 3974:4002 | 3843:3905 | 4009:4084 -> 1.8 angstrom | 99.9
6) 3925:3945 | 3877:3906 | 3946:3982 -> 1.8 angstrom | 86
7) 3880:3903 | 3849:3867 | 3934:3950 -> 0.6 angstrom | 90.7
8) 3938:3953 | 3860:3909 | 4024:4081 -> 0.5 angstrom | 95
